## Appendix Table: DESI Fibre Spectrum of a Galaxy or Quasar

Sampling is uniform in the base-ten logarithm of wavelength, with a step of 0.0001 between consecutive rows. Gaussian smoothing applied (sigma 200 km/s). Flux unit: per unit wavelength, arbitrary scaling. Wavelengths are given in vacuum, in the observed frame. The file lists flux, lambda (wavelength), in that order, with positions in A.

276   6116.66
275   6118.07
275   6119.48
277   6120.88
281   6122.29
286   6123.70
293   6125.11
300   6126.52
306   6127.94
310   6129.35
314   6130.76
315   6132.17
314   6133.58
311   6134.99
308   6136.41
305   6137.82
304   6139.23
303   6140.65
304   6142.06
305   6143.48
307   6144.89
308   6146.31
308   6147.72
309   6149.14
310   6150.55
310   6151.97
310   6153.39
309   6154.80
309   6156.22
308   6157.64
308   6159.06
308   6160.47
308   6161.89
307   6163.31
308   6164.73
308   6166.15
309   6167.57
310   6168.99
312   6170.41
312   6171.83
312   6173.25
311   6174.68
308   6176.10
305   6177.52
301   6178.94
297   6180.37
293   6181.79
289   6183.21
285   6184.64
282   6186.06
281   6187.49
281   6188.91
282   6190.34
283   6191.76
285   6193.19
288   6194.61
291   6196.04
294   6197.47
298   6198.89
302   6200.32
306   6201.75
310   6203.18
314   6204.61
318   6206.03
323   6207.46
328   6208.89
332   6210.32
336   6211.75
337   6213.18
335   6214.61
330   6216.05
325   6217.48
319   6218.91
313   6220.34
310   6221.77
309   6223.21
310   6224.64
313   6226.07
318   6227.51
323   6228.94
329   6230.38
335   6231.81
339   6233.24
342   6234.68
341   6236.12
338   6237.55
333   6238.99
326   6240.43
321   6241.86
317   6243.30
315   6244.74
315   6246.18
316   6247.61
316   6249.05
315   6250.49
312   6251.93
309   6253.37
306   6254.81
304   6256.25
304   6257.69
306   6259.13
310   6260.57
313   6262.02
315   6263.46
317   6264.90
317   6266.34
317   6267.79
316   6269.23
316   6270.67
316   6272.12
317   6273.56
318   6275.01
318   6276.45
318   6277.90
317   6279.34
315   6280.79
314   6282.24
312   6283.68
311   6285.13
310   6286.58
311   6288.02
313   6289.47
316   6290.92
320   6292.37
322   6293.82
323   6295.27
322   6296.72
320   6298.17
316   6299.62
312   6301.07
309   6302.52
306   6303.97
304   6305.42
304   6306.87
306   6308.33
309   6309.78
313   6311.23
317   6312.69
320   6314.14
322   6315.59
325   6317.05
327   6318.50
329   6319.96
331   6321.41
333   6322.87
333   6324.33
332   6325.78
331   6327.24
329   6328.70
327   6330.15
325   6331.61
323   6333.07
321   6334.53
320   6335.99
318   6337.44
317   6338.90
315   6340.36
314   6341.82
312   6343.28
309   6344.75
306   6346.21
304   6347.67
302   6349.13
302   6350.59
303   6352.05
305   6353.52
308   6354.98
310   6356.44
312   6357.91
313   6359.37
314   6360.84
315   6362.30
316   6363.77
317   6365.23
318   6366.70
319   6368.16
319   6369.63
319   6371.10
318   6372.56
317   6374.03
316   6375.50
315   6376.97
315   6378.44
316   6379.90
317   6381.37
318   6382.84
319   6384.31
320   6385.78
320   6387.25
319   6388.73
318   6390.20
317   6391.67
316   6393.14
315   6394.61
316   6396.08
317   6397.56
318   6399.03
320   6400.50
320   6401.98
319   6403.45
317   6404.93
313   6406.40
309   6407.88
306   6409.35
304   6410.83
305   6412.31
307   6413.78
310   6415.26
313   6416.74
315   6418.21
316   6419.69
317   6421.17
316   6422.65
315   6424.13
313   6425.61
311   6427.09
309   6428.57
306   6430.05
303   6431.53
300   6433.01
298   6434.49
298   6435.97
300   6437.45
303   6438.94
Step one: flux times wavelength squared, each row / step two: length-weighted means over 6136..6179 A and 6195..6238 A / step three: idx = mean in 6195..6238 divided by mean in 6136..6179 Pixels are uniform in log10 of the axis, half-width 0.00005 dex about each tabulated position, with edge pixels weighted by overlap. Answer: 1.06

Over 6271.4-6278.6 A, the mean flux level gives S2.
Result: 317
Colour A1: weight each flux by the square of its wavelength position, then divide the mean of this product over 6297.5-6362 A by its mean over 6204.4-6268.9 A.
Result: 1.0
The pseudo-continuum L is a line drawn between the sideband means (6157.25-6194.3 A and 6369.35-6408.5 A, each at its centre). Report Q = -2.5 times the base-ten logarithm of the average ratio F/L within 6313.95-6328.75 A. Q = -0.06 mag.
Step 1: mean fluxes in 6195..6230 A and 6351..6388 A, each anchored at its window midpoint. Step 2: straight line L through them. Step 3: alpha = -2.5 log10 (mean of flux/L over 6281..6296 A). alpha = 0.00 mag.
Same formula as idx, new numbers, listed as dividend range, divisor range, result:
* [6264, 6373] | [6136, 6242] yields 1.06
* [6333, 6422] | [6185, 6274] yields 1.05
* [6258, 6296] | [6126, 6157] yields 1.07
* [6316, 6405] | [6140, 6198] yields 1.12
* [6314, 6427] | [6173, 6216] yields 1.10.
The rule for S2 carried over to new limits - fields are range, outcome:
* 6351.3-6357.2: 306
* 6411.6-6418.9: 310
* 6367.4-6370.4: 319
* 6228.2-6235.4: 334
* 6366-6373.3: 319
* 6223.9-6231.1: 319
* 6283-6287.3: 311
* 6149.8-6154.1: 310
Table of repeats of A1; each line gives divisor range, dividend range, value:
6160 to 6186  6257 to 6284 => 1.07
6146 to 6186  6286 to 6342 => 1.09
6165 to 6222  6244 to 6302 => 1.05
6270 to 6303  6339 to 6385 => 1.01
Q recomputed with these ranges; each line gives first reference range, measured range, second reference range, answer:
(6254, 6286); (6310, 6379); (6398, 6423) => -0.01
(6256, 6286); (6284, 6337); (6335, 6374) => -0.02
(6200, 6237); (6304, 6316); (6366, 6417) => 0.03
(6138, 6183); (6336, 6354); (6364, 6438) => 0.01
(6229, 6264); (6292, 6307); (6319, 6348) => 0.02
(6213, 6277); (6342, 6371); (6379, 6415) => 0.02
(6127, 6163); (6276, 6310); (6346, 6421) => -0.01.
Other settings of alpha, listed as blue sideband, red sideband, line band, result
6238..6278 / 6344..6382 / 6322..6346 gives -0.03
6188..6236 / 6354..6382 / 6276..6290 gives 0.00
